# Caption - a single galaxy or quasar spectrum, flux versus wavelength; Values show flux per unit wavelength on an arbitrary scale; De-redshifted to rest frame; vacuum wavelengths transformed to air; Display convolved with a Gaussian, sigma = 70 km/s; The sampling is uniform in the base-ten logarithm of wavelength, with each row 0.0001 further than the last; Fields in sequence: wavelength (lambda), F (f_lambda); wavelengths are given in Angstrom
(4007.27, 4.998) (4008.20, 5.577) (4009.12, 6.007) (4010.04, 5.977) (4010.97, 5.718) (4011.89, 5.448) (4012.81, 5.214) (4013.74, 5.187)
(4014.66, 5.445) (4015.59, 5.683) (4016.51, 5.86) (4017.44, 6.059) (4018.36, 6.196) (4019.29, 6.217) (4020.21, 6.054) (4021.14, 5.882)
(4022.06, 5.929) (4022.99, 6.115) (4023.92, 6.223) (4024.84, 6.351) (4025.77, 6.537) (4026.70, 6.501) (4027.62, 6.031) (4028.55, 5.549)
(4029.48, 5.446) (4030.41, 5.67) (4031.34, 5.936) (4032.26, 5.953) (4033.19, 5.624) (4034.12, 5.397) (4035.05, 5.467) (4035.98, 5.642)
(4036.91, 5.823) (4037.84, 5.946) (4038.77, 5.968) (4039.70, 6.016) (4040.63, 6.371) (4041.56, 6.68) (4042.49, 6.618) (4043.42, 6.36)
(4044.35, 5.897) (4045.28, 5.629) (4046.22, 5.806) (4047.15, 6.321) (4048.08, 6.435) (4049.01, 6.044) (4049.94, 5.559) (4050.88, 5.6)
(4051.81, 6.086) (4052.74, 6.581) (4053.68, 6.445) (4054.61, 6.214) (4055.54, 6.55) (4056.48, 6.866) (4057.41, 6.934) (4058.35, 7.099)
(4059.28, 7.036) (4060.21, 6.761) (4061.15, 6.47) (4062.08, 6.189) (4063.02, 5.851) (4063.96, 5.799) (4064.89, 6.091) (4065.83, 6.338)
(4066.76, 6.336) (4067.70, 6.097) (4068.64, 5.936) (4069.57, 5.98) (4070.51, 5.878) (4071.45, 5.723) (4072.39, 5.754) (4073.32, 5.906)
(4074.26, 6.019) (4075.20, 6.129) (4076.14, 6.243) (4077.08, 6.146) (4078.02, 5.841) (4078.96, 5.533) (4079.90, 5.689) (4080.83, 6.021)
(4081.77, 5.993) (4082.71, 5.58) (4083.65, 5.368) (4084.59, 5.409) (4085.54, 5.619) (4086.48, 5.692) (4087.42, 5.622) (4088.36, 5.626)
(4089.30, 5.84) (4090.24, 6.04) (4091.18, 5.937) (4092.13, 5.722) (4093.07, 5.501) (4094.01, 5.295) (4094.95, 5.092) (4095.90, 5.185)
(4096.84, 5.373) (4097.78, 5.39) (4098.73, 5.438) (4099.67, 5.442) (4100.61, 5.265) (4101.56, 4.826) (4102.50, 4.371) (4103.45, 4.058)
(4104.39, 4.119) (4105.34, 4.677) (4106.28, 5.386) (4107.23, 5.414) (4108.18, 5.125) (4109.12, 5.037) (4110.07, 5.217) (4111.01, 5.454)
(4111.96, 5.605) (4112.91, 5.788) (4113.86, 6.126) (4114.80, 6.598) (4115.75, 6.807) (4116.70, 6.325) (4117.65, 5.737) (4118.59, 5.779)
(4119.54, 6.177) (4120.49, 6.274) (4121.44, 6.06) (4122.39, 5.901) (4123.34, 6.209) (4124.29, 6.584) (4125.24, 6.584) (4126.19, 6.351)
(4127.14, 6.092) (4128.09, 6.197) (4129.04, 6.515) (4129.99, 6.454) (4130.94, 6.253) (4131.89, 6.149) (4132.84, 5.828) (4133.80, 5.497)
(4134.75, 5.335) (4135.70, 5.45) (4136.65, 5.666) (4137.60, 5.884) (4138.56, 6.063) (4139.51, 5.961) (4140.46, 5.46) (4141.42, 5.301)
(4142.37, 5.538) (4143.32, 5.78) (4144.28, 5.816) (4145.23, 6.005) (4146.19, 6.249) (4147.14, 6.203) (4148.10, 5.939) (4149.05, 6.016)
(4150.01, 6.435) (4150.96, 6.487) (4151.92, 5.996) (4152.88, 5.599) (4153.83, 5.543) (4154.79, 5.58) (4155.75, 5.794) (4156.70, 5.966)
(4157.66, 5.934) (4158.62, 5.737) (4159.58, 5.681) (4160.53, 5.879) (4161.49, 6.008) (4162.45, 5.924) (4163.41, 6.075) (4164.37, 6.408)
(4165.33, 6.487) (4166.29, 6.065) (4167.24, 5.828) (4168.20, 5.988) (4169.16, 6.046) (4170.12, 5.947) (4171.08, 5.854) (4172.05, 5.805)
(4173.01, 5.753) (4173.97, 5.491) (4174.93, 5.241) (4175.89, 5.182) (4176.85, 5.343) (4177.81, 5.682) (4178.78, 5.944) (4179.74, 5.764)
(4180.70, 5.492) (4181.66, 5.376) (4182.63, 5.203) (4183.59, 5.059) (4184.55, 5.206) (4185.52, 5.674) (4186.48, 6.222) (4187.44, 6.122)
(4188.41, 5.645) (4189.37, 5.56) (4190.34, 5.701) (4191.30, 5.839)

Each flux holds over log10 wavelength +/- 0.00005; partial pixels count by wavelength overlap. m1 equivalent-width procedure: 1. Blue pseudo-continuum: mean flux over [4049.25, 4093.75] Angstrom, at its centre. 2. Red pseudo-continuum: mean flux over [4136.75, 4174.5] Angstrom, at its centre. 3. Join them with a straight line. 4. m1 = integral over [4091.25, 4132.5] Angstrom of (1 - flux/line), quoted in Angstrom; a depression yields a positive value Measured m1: 2.0 Angstrom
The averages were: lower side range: 6.03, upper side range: 5.91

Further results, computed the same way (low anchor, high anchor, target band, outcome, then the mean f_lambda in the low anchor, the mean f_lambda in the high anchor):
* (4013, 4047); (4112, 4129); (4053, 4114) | 3.5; 5.94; 6.2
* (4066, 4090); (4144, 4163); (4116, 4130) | -0.7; 5.85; 5.94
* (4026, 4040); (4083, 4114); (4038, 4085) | -4.4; 5.81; 5.33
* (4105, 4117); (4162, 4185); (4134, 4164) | -0.8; 5.66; 5.72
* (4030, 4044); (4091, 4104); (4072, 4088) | -1.1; 5.97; 5.18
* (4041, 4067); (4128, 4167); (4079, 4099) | 1.9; 6.31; 5.93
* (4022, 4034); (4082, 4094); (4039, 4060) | -1.7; 5.97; 5.65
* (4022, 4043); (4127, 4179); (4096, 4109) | 2.0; 5.99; 5.88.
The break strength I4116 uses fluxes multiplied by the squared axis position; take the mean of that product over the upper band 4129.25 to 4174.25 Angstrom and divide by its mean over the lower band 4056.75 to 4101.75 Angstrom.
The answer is 1.04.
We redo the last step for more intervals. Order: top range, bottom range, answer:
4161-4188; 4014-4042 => 1.04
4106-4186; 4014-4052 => 1.04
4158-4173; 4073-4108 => 1.13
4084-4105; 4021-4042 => 0.92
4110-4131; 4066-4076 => 1.05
